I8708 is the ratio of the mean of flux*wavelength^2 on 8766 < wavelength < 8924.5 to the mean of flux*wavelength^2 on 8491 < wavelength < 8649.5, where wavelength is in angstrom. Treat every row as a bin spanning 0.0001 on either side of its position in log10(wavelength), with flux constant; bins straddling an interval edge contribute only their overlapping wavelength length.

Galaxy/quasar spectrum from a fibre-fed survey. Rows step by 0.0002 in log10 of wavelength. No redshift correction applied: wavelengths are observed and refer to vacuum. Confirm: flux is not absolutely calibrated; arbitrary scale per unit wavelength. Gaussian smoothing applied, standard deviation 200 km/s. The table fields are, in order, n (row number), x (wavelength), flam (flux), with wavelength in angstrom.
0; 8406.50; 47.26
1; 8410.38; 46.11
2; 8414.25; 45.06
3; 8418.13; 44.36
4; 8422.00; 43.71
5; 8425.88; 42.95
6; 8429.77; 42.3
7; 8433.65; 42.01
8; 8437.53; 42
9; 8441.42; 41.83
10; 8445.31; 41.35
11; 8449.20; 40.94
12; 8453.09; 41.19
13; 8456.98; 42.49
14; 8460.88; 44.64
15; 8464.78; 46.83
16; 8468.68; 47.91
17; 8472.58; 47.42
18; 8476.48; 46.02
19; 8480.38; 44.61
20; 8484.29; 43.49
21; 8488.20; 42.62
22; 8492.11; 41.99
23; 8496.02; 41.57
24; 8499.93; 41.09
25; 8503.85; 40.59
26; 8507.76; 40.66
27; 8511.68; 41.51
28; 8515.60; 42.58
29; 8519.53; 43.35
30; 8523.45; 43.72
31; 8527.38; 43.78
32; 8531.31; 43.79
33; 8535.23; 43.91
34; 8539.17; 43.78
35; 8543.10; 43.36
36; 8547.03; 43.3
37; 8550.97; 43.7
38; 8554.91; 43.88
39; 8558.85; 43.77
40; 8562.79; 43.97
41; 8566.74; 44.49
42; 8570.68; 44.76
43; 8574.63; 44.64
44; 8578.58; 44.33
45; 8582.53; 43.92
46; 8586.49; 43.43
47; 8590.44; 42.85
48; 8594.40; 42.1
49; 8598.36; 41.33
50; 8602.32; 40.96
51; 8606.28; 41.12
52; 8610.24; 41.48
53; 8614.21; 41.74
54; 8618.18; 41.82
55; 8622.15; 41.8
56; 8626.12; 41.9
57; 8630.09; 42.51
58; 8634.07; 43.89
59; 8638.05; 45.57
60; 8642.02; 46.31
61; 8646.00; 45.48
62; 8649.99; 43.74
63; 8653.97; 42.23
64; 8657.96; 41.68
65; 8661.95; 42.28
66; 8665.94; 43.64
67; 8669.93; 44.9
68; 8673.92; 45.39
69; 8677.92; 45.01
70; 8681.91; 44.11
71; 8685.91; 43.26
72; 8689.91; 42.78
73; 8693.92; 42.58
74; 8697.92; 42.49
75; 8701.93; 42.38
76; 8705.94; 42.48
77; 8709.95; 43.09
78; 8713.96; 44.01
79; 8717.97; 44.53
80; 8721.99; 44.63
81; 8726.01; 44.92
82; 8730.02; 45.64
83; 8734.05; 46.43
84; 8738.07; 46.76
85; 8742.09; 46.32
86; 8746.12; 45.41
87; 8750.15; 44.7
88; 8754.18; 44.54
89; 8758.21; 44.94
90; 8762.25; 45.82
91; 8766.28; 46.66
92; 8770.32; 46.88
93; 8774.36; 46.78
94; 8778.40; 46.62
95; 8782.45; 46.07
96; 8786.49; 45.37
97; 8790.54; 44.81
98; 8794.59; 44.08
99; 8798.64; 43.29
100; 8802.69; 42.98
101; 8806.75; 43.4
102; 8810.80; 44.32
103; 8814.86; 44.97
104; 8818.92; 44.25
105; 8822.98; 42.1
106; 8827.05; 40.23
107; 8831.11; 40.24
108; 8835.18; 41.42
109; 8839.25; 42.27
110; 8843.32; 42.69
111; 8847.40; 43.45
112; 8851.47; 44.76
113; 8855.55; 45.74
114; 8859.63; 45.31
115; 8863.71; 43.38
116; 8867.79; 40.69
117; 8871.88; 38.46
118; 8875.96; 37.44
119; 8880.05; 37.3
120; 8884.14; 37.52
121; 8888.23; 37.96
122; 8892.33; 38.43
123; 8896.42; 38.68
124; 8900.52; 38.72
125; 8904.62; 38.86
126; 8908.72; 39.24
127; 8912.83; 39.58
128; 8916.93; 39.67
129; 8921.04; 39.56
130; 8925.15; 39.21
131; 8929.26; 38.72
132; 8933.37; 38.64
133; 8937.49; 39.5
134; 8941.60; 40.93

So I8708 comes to 1.04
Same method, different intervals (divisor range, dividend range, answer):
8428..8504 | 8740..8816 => 1.12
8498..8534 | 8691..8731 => 1.08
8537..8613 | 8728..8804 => 1.10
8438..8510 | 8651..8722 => 1.06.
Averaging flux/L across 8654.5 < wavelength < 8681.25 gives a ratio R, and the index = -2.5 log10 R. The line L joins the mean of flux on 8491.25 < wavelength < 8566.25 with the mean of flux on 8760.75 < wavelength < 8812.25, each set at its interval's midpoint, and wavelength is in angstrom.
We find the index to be 0.01 mag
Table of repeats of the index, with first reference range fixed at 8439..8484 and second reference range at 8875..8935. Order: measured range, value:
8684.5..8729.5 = -0.06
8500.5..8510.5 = 0.07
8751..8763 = -0.11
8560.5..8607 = -0.02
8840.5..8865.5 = -0.13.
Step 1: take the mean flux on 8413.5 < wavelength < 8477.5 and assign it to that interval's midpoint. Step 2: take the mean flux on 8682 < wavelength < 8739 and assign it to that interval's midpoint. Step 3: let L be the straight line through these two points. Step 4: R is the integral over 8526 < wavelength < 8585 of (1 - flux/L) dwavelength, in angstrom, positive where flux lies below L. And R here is -0.2 angstrom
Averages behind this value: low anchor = 43.6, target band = 44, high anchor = 43.9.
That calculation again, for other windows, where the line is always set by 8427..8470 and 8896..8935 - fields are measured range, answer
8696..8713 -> -0.8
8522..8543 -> -0.7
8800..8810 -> -0.8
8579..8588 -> -0.4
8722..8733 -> -1.2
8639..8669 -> -1.8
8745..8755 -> -1.1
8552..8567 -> -0.7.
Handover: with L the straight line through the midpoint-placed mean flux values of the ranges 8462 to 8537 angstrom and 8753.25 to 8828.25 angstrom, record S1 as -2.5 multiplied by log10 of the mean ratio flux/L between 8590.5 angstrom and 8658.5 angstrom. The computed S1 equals 0.03 mag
